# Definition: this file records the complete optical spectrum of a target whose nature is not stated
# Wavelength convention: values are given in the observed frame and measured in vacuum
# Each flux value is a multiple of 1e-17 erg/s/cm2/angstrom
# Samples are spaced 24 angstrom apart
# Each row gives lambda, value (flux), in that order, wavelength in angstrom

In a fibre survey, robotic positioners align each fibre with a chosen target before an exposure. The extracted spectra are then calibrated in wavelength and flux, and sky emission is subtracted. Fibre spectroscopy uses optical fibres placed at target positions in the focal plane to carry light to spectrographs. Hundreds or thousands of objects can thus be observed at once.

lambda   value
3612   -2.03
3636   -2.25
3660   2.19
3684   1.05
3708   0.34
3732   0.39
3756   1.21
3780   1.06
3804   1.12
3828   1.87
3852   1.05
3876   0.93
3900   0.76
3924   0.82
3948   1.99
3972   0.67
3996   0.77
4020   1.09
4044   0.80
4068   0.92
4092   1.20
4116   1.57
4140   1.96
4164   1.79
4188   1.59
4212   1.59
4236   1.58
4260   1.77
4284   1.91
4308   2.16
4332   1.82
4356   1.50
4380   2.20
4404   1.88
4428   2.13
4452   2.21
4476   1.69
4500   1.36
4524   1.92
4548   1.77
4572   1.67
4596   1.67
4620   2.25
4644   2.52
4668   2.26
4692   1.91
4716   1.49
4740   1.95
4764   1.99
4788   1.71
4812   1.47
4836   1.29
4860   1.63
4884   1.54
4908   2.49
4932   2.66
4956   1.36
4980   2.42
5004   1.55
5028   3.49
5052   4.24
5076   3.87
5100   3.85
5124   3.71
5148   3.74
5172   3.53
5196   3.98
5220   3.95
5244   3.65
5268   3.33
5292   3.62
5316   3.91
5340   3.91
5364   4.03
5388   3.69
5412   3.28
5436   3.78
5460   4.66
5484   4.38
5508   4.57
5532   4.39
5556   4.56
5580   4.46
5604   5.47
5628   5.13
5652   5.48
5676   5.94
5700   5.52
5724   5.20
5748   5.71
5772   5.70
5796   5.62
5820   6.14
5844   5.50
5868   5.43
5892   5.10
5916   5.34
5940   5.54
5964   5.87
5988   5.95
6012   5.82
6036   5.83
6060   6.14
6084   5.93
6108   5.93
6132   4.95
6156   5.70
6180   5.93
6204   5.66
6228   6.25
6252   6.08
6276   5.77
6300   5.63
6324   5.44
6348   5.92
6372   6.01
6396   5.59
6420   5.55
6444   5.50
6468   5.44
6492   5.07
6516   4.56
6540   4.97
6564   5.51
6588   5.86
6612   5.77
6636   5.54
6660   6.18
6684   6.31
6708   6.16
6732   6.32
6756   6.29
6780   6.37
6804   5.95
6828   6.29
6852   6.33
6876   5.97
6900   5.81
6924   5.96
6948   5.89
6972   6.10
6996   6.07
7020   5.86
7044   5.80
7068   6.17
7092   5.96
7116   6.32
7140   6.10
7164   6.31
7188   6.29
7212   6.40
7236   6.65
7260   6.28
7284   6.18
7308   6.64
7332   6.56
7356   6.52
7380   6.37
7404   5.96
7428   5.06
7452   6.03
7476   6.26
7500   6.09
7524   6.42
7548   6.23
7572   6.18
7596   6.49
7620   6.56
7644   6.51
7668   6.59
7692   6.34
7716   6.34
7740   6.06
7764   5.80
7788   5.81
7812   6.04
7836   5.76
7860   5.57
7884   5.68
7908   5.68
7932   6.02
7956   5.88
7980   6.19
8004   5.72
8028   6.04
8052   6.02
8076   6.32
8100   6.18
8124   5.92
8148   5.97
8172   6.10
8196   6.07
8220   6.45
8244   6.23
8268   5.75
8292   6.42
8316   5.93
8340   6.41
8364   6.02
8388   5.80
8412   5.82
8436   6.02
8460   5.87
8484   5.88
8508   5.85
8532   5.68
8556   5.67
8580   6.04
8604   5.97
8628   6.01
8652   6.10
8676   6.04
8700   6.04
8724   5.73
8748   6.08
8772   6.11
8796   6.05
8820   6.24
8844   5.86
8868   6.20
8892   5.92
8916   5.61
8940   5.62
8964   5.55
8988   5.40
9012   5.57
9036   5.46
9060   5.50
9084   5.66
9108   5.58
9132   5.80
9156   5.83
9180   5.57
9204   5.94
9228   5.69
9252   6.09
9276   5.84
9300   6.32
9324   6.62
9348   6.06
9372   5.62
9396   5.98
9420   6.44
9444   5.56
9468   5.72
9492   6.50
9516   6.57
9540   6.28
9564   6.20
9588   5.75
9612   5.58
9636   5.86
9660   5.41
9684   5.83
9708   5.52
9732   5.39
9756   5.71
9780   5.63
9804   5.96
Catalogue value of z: 0.26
